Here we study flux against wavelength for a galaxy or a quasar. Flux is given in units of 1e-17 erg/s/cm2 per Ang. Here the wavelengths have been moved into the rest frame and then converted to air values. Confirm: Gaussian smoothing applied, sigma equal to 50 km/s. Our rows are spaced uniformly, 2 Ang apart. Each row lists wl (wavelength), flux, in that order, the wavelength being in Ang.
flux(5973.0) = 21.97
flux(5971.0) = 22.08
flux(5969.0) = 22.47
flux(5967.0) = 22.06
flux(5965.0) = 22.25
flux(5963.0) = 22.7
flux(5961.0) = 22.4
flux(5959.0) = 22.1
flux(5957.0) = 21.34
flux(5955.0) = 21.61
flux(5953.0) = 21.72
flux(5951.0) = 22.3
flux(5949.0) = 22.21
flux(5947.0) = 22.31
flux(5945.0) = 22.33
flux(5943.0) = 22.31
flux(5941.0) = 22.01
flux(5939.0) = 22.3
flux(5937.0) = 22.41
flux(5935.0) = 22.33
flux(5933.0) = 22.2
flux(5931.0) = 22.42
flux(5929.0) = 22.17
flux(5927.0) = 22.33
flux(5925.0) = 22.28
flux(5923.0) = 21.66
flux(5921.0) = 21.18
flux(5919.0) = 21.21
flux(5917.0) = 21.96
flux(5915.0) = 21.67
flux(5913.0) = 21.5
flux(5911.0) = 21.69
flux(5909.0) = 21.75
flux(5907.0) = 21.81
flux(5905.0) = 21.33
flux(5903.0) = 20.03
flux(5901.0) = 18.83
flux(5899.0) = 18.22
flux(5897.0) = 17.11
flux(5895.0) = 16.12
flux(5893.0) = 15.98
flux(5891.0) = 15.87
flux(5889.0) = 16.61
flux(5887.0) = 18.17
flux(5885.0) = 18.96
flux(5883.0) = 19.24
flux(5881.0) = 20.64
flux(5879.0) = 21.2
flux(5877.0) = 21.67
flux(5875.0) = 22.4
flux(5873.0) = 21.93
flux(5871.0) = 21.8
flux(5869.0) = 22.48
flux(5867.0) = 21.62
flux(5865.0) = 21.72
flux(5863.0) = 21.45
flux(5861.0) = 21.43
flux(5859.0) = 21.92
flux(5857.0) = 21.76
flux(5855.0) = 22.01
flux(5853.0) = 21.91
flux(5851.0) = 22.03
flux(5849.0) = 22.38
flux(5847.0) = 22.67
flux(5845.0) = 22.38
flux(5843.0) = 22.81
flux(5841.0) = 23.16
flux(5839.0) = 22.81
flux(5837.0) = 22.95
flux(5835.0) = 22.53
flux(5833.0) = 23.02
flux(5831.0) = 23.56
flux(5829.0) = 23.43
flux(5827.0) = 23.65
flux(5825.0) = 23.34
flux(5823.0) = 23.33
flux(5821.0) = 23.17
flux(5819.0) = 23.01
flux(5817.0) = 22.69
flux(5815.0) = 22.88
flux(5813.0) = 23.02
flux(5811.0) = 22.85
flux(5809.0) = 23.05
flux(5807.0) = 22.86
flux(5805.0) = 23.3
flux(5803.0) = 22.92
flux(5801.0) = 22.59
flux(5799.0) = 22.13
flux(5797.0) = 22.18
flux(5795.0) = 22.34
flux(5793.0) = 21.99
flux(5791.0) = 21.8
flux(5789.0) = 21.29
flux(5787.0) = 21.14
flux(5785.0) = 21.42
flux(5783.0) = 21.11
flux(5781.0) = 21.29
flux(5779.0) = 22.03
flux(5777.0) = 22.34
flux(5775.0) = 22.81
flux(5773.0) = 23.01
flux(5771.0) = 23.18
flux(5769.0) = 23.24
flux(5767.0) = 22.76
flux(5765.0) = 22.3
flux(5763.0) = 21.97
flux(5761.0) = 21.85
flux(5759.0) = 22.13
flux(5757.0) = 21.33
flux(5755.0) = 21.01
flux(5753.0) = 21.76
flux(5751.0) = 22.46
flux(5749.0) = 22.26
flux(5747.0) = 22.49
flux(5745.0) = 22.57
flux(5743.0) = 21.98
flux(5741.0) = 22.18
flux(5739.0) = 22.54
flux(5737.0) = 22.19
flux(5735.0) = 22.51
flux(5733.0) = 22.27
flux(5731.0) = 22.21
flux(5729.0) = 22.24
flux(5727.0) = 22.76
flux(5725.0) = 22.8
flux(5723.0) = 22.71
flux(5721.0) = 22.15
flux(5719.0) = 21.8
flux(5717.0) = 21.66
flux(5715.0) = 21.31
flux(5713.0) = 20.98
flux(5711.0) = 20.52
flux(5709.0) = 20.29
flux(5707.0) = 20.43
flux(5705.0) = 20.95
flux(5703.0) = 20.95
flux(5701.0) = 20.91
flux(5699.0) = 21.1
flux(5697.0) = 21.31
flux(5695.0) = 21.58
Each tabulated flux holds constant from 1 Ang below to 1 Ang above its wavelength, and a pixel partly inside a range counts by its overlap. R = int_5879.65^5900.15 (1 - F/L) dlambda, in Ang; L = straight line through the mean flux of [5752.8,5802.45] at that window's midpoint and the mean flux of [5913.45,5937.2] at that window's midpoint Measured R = 3.94 Ang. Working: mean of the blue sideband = 22.1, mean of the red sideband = 22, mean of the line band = 17.8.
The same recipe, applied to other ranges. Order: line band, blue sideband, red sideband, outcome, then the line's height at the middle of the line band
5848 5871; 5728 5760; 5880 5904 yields -3.6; 18.9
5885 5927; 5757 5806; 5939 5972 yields 4.5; 22.2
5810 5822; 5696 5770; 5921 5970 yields -0.5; 22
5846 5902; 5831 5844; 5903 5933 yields 5.3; 22.4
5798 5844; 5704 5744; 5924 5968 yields -2.1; 22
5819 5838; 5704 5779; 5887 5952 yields -1.6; 21.4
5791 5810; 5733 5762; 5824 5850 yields 0.1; 22.6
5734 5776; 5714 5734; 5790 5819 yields 0.1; 22.4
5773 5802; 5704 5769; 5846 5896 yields -0.7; 21.4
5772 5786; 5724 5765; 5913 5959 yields 0.1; 22.1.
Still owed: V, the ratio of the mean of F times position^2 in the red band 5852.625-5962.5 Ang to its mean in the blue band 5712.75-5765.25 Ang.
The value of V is 1.0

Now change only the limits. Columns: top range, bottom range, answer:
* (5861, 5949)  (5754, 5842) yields 0.96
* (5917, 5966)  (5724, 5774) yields 1.06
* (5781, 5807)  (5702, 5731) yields 1.05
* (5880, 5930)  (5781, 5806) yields 0.94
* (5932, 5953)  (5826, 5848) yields 1.00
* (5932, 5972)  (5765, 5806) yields 1.05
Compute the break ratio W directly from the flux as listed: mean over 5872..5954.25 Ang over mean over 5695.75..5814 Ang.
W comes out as 0.94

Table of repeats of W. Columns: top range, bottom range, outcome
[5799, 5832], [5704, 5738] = 1.06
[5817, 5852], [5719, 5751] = 1.03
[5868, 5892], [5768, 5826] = 0.89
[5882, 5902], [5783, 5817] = 0.78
